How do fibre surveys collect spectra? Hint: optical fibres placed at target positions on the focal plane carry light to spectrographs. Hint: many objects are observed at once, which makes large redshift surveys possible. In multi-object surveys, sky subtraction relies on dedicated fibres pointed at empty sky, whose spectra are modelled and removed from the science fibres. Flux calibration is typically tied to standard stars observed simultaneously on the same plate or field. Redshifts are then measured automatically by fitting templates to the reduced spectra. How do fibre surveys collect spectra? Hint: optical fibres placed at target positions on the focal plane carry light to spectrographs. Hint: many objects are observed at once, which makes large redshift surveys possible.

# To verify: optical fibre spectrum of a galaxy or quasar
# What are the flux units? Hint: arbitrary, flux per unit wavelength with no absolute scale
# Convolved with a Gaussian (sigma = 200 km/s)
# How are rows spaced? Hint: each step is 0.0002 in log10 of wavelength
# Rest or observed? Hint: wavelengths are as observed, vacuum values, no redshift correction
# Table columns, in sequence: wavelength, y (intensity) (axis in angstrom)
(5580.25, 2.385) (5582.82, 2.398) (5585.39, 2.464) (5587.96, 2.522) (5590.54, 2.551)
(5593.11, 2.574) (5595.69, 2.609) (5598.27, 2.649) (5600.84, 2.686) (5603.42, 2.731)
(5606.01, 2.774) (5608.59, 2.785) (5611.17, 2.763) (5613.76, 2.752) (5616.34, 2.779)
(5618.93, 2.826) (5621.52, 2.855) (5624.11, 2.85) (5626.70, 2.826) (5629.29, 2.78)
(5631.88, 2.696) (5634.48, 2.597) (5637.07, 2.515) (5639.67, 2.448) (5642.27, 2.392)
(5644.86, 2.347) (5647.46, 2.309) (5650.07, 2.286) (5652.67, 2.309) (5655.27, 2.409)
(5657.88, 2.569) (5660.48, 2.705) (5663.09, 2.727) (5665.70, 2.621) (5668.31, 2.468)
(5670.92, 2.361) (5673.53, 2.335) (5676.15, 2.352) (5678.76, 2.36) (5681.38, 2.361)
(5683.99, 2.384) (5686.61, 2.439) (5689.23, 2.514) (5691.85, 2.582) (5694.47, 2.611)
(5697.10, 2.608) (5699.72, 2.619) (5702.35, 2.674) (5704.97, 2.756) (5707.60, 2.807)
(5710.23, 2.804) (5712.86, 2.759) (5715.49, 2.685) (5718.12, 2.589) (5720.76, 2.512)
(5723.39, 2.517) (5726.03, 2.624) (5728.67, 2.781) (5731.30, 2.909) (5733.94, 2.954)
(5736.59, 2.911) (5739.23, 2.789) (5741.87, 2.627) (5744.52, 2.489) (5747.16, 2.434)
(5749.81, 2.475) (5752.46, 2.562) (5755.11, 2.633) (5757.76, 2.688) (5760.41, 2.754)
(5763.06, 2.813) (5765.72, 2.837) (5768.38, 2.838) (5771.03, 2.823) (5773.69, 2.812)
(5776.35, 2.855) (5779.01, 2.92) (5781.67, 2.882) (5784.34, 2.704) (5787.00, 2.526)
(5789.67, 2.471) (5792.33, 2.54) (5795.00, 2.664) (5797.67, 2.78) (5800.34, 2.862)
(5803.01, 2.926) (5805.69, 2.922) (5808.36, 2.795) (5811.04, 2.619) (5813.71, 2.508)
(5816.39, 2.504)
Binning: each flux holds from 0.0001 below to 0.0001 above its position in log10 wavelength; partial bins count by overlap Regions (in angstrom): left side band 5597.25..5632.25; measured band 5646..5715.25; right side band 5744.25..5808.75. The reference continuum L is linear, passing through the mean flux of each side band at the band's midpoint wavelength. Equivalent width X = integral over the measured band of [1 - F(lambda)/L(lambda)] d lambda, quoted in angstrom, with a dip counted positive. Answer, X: 5.6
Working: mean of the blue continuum 2.77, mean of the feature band 2.53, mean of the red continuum 2.72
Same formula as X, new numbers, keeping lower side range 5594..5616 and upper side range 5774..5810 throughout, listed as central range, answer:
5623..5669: 3.0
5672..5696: 2.6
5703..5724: 0.4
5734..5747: 0.2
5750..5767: 0.3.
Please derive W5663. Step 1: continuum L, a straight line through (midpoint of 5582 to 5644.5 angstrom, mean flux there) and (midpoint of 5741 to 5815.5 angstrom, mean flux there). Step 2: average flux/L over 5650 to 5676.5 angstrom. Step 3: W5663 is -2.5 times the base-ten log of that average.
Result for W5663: 0.08 mag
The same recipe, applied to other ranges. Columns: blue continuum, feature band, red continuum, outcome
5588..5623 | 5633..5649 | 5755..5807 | 0.121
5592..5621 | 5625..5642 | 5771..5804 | 0.038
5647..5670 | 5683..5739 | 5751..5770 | -0.023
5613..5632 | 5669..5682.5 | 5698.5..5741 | 0.172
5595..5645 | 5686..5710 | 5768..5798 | 0.030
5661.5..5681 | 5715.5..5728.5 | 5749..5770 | 0.004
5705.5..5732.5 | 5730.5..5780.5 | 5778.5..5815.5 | -0.014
